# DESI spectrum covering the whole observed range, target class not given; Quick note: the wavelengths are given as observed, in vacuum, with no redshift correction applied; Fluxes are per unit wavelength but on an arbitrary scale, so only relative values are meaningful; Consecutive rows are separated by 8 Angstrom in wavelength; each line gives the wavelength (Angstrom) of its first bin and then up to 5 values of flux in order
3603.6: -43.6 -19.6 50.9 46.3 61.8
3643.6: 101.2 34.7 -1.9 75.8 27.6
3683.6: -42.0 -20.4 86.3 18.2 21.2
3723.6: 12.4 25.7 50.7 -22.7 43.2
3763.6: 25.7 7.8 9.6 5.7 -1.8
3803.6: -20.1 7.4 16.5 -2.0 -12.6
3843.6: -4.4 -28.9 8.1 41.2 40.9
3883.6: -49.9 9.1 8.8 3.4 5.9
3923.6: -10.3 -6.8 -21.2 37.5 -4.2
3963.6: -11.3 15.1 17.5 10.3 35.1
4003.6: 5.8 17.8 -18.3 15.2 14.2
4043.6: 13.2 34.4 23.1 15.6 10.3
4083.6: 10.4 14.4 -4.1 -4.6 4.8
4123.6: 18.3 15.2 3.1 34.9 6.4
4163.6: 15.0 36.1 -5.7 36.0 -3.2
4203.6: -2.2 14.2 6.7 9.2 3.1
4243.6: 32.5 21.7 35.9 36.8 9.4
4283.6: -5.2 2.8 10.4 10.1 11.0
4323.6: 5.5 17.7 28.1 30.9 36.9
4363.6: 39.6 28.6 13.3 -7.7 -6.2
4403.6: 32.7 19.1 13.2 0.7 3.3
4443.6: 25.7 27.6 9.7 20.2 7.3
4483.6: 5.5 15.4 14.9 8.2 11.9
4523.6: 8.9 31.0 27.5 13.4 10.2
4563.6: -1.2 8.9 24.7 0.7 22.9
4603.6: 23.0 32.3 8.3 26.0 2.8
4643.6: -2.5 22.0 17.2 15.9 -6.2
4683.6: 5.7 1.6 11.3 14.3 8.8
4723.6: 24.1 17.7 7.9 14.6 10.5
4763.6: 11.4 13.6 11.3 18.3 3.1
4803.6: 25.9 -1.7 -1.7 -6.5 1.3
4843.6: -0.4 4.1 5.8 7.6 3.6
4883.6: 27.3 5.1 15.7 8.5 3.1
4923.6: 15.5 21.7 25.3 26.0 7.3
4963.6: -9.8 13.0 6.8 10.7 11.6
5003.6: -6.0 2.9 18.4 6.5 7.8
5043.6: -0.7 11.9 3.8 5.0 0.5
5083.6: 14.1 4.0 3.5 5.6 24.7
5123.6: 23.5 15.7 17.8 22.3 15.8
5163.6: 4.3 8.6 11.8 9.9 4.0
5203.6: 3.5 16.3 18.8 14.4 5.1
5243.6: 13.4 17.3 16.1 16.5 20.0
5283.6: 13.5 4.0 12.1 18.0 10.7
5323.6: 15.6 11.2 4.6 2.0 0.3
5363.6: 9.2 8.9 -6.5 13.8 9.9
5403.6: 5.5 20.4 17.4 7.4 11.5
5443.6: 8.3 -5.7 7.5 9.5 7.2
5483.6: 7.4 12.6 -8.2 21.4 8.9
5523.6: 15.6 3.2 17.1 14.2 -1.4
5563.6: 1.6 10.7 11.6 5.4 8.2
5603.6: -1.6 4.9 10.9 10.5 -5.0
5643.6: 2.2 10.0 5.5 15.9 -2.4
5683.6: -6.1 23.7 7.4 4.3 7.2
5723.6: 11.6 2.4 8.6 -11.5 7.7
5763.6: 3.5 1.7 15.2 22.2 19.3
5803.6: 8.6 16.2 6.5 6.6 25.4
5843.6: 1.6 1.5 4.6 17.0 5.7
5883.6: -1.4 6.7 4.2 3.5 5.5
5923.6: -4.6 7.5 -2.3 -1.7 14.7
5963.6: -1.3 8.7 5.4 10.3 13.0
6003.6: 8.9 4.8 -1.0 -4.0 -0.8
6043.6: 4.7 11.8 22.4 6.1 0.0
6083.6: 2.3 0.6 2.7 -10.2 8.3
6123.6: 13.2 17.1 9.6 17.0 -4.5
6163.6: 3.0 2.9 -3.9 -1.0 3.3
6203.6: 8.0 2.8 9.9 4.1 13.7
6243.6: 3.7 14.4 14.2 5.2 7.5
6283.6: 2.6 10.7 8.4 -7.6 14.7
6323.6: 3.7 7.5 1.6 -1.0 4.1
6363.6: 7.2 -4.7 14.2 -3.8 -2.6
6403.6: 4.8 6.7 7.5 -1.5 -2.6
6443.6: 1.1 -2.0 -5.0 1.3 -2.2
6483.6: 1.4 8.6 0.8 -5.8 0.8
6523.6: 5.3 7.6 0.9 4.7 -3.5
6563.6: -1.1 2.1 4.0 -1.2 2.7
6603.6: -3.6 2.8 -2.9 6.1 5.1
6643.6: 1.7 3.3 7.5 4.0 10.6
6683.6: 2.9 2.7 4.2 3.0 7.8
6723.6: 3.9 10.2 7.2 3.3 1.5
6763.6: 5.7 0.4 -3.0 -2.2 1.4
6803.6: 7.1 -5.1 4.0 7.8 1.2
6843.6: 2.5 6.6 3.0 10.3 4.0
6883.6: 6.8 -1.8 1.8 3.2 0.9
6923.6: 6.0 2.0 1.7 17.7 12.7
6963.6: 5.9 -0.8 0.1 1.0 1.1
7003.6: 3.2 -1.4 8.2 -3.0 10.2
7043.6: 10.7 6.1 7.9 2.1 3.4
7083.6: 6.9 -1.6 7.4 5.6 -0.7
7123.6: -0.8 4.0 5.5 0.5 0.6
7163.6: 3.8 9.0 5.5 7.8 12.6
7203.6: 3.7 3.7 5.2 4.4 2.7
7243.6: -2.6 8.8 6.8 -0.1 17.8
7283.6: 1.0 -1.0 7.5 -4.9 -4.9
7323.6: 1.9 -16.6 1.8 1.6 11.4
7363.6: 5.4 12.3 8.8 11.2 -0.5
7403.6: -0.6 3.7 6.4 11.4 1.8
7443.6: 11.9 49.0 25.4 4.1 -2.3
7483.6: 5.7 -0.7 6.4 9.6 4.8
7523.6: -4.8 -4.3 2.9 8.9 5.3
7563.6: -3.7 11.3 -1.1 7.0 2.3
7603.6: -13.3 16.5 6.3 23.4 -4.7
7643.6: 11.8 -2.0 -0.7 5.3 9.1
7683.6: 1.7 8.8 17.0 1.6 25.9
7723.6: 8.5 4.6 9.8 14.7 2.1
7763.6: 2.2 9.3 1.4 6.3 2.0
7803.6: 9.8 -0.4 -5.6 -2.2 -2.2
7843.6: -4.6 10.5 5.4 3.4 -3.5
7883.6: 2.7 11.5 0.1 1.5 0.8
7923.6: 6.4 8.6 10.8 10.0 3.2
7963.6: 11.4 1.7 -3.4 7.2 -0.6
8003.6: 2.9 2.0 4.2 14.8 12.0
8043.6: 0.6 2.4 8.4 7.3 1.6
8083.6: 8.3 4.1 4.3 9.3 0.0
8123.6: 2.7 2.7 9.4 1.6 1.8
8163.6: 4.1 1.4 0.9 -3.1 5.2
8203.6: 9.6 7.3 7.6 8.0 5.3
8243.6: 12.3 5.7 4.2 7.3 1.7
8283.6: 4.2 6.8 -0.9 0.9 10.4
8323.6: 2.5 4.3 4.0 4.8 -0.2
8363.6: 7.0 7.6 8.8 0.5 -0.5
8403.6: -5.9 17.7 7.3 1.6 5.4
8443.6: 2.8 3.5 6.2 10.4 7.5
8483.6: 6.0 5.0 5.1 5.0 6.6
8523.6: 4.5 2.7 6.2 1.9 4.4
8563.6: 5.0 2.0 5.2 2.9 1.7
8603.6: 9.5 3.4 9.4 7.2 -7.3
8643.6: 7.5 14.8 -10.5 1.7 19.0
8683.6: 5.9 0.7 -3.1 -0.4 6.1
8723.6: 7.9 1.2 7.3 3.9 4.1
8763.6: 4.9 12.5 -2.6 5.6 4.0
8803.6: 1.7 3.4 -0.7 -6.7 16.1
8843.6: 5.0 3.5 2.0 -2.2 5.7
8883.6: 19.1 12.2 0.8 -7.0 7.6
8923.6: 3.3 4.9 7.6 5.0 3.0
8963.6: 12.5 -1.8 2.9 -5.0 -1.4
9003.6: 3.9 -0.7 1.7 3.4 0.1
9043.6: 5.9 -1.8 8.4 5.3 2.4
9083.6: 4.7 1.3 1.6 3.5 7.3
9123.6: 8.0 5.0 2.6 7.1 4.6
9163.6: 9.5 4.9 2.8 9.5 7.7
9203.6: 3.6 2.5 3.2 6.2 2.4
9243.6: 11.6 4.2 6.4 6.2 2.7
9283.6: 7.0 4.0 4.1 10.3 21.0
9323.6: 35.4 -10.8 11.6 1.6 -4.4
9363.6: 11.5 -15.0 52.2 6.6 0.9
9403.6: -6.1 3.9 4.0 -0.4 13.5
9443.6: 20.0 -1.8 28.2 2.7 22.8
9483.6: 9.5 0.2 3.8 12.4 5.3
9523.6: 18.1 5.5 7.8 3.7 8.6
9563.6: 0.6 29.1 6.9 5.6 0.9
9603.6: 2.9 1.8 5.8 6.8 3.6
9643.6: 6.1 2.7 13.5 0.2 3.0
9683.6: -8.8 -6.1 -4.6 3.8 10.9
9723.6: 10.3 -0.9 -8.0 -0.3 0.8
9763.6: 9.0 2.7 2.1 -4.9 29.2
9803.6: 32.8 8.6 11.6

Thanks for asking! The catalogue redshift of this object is 1.00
